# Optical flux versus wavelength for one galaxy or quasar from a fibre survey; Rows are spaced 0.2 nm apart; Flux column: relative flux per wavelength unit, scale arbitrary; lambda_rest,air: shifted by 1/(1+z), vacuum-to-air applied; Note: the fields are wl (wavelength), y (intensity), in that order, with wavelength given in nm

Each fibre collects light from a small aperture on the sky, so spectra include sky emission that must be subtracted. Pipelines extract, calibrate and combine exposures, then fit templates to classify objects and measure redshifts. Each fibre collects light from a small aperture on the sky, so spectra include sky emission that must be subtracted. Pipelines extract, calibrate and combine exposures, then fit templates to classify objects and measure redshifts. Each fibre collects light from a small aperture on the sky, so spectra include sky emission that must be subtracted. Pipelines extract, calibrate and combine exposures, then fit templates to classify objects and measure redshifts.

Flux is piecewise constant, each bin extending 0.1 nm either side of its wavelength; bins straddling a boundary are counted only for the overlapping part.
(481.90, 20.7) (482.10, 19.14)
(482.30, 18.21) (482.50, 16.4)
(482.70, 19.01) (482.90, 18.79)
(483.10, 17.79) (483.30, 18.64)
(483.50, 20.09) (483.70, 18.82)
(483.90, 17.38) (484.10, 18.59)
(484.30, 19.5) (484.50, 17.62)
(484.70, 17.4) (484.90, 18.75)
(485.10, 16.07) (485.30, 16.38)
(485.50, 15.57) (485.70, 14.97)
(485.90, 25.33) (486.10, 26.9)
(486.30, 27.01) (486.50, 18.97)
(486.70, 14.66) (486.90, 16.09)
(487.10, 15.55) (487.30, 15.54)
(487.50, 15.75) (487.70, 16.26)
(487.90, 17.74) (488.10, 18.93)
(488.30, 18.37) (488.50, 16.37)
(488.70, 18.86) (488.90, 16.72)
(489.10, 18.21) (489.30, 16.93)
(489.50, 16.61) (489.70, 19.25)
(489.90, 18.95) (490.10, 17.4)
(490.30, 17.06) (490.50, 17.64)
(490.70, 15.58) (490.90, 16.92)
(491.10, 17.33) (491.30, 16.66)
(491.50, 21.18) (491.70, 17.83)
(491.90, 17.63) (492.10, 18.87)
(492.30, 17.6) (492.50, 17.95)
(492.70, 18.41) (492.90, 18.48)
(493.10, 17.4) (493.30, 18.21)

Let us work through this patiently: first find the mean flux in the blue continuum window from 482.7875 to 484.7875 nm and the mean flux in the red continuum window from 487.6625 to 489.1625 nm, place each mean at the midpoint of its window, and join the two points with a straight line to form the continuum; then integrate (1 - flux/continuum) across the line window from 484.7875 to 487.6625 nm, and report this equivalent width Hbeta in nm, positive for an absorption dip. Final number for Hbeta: -0.04 nm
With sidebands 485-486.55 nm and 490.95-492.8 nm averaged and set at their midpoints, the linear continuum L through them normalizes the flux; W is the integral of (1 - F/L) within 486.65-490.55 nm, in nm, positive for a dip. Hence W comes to 0.414 nm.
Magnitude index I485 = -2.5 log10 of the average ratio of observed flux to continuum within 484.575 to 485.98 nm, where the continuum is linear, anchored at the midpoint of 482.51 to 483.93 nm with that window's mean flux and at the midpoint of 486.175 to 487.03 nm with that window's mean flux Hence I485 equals 0.08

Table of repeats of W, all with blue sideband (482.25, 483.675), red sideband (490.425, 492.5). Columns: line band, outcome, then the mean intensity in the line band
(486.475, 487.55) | 0.131 nm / 15.9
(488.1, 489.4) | 0.020 nm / 17.7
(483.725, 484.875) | 0.009 nm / 18.2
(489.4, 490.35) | -0.001 nm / 17.9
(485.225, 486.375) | -0.177 nm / 21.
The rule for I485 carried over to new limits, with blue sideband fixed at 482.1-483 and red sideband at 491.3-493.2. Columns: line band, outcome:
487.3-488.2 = 0.078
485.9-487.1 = -0.136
